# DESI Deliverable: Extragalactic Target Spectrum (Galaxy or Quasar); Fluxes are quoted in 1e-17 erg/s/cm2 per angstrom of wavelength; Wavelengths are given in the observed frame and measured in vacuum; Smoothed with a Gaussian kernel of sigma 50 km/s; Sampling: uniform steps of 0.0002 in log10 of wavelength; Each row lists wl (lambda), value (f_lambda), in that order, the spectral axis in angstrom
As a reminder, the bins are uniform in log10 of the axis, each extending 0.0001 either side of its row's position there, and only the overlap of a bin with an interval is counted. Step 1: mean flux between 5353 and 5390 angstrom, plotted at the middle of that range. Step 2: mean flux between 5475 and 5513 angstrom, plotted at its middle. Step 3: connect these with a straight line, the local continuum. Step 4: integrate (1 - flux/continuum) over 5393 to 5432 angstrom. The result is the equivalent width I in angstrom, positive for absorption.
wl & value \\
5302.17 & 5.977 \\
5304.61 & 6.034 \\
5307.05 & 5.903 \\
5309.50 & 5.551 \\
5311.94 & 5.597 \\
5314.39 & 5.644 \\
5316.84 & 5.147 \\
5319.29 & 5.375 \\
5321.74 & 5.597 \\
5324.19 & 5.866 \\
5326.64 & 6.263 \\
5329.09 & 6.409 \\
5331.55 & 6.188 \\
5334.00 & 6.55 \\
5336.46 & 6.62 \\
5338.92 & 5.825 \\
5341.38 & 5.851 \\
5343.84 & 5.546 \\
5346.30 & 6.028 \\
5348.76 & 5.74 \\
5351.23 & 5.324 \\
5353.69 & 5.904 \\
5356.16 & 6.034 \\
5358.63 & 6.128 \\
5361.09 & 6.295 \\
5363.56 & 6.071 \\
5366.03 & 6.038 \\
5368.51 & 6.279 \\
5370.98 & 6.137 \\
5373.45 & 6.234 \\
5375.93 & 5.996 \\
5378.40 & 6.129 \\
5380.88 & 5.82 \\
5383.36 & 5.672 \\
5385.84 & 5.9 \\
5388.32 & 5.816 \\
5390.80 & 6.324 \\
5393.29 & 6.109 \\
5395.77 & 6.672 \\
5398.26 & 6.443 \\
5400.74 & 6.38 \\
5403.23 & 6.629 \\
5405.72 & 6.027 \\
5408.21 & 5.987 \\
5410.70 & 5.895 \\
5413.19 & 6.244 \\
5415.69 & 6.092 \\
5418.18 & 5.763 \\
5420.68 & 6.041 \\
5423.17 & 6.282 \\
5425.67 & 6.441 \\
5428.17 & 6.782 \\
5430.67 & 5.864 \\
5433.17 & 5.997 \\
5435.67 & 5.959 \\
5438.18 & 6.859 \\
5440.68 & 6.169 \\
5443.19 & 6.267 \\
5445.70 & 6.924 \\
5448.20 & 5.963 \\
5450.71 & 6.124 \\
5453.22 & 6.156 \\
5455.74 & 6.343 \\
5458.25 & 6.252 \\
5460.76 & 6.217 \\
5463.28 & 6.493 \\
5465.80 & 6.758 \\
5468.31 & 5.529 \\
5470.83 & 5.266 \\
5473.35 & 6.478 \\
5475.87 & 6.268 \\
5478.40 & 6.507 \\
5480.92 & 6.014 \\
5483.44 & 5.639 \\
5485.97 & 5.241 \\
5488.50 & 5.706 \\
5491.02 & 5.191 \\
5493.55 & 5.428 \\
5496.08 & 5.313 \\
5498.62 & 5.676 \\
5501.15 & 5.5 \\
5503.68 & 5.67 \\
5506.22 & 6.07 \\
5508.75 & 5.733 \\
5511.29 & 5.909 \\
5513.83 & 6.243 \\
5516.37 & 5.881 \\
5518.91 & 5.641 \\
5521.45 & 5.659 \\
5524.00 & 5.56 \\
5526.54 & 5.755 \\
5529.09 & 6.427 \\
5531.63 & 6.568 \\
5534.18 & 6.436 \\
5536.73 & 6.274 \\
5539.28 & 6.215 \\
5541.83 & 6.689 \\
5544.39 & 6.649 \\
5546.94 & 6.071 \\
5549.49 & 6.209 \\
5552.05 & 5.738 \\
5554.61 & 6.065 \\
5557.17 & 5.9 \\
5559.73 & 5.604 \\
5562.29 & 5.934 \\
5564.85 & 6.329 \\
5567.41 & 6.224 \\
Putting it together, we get -1.97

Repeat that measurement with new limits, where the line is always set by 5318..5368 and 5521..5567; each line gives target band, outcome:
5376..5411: -0.64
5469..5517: 2.52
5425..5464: -1.54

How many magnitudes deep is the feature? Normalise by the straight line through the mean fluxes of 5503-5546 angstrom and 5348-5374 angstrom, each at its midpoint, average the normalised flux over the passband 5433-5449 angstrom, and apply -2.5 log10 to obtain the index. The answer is -0.05 mag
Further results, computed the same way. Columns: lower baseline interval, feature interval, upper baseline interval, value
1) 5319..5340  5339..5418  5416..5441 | 0.020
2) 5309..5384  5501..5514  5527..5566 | 0.053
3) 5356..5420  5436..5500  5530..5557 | 0.031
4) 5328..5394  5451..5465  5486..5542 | -0.066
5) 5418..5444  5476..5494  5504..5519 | 0.056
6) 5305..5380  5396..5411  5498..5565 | -0.055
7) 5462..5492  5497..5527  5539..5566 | 0.046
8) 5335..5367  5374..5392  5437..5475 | 0.016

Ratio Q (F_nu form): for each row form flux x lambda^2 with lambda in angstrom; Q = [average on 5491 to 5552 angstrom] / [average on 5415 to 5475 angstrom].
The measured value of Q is 1.0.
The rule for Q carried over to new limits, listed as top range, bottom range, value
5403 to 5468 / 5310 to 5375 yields 1.09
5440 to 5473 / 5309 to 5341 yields 1.10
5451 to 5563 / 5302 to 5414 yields 1.05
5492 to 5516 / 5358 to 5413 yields 0.97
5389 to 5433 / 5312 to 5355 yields 1.09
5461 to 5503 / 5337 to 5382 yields 1.02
